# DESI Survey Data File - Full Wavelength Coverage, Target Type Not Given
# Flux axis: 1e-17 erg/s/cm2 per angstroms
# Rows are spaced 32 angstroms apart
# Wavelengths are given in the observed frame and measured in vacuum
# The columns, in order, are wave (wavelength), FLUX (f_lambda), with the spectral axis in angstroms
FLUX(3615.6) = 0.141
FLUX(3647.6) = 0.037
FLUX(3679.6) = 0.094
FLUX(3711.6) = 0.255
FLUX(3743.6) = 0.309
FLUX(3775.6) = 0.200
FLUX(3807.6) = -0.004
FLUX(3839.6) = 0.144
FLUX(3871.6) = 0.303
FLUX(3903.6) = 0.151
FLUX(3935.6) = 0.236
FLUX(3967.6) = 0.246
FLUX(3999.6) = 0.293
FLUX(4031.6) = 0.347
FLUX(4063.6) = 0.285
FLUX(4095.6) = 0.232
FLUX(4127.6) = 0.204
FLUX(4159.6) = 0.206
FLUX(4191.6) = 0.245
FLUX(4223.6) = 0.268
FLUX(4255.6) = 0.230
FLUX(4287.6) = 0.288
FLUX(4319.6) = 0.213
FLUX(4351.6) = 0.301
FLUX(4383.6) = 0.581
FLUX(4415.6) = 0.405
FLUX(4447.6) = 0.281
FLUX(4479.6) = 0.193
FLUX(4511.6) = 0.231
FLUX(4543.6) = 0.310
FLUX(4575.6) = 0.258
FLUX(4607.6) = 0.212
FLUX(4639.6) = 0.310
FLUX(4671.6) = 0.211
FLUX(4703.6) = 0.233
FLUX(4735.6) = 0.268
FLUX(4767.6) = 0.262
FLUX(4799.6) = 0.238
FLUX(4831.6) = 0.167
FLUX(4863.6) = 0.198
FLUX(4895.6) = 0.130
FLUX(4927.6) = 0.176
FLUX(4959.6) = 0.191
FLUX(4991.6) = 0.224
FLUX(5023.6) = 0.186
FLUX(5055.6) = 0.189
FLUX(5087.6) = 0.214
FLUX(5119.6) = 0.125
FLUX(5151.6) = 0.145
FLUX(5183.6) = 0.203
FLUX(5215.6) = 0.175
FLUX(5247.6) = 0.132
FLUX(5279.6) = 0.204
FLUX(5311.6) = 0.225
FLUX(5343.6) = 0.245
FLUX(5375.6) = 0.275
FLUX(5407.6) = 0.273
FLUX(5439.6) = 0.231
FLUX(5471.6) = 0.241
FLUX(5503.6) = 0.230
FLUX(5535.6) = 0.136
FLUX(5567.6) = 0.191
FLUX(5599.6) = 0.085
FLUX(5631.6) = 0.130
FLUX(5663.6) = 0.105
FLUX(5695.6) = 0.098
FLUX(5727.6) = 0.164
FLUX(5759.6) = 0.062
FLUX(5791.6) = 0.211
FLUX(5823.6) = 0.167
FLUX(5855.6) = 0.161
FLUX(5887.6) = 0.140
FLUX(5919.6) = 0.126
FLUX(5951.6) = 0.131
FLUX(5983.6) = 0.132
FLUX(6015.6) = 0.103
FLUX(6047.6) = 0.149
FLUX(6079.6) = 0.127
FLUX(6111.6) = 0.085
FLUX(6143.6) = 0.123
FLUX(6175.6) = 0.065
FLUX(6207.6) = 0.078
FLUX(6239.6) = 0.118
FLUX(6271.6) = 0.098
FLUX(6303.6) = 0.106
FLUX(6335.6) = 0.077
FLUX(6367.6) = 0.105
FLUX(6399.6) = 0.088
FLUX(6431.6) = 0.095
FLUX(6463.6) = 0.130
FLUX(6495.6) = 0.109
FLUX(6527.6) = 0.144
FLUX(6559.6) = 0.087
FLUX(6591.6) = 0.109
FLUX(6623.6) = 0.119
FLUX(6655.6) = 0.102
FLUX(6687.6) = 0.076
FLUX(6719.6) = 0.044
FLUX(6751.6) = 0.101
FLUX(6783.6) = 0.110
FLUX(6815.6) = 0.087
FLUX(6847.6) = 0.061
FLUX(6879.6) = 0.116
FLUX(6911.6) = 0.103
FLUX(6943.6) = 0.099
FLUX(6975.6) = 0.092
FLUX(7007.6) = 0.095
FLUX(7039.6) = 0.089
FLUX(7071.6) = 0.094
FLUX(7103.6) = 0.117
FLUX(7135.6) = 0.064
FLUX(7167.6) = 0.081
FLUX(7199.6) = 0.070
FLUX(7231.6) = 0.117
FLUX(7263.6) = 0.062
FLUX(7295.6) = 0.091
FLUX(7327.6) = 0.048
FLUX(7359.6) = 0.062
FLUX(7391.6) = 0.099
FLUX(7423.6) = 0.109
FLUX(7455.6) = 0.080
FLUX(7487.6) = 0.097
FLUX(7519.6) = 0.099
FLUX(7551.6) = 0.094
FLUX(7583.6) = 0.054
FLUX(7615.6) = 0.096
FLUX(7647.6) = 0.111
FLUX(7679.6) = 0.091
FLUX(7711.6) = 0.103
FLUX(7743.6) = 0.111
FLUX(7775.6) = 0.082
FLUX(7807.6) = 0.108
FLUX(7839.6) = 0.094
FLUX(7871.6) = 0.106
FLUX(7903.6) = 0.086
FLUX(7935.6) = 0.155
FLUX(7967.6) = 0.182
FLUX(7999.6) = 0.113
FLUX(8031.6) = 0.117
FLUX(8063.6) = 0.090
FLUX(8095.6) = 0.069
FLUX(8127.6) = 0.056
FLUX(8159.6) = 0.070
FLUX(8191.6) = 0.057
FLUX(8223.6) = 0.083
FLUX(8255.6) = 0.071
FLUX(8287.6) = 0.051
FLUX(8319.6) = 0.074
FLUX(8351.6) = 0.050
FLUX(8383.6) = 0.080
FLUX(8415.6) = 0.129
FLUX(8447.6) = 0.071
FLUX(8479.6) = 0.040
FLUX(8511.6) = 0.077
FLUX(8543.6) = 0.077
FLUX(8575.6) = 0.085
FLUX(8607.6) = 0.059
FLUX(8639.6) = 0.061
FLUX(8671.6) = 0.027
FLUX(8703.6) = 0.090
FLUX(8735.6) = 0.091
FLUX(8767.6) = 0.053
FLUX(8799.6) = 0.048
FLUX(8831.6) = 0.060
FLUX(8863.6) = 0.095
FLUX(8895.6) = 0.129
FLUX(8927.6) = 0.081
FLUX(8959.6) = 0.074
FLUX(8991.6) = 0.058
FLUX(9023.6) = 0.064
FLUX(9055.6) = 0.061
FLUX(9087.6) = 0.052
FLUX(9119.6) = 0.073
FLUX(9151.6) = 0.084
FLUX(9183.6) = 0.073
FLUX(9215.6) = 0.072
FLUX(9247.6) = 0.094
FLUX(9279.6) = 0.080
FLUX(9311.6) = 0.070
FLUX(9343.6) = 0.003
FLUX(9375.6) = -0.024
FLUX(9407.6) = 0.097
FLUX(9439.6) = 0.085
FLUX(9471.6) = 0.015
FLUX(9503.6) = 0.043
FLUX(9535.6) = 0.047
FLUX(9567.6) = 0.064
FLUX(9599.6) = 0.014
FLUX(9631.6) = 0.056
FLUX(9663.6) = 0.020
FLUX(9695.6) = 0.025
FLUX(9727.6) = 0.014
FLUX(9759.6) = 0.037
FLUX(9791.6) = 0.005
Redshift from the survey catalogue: 1.84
